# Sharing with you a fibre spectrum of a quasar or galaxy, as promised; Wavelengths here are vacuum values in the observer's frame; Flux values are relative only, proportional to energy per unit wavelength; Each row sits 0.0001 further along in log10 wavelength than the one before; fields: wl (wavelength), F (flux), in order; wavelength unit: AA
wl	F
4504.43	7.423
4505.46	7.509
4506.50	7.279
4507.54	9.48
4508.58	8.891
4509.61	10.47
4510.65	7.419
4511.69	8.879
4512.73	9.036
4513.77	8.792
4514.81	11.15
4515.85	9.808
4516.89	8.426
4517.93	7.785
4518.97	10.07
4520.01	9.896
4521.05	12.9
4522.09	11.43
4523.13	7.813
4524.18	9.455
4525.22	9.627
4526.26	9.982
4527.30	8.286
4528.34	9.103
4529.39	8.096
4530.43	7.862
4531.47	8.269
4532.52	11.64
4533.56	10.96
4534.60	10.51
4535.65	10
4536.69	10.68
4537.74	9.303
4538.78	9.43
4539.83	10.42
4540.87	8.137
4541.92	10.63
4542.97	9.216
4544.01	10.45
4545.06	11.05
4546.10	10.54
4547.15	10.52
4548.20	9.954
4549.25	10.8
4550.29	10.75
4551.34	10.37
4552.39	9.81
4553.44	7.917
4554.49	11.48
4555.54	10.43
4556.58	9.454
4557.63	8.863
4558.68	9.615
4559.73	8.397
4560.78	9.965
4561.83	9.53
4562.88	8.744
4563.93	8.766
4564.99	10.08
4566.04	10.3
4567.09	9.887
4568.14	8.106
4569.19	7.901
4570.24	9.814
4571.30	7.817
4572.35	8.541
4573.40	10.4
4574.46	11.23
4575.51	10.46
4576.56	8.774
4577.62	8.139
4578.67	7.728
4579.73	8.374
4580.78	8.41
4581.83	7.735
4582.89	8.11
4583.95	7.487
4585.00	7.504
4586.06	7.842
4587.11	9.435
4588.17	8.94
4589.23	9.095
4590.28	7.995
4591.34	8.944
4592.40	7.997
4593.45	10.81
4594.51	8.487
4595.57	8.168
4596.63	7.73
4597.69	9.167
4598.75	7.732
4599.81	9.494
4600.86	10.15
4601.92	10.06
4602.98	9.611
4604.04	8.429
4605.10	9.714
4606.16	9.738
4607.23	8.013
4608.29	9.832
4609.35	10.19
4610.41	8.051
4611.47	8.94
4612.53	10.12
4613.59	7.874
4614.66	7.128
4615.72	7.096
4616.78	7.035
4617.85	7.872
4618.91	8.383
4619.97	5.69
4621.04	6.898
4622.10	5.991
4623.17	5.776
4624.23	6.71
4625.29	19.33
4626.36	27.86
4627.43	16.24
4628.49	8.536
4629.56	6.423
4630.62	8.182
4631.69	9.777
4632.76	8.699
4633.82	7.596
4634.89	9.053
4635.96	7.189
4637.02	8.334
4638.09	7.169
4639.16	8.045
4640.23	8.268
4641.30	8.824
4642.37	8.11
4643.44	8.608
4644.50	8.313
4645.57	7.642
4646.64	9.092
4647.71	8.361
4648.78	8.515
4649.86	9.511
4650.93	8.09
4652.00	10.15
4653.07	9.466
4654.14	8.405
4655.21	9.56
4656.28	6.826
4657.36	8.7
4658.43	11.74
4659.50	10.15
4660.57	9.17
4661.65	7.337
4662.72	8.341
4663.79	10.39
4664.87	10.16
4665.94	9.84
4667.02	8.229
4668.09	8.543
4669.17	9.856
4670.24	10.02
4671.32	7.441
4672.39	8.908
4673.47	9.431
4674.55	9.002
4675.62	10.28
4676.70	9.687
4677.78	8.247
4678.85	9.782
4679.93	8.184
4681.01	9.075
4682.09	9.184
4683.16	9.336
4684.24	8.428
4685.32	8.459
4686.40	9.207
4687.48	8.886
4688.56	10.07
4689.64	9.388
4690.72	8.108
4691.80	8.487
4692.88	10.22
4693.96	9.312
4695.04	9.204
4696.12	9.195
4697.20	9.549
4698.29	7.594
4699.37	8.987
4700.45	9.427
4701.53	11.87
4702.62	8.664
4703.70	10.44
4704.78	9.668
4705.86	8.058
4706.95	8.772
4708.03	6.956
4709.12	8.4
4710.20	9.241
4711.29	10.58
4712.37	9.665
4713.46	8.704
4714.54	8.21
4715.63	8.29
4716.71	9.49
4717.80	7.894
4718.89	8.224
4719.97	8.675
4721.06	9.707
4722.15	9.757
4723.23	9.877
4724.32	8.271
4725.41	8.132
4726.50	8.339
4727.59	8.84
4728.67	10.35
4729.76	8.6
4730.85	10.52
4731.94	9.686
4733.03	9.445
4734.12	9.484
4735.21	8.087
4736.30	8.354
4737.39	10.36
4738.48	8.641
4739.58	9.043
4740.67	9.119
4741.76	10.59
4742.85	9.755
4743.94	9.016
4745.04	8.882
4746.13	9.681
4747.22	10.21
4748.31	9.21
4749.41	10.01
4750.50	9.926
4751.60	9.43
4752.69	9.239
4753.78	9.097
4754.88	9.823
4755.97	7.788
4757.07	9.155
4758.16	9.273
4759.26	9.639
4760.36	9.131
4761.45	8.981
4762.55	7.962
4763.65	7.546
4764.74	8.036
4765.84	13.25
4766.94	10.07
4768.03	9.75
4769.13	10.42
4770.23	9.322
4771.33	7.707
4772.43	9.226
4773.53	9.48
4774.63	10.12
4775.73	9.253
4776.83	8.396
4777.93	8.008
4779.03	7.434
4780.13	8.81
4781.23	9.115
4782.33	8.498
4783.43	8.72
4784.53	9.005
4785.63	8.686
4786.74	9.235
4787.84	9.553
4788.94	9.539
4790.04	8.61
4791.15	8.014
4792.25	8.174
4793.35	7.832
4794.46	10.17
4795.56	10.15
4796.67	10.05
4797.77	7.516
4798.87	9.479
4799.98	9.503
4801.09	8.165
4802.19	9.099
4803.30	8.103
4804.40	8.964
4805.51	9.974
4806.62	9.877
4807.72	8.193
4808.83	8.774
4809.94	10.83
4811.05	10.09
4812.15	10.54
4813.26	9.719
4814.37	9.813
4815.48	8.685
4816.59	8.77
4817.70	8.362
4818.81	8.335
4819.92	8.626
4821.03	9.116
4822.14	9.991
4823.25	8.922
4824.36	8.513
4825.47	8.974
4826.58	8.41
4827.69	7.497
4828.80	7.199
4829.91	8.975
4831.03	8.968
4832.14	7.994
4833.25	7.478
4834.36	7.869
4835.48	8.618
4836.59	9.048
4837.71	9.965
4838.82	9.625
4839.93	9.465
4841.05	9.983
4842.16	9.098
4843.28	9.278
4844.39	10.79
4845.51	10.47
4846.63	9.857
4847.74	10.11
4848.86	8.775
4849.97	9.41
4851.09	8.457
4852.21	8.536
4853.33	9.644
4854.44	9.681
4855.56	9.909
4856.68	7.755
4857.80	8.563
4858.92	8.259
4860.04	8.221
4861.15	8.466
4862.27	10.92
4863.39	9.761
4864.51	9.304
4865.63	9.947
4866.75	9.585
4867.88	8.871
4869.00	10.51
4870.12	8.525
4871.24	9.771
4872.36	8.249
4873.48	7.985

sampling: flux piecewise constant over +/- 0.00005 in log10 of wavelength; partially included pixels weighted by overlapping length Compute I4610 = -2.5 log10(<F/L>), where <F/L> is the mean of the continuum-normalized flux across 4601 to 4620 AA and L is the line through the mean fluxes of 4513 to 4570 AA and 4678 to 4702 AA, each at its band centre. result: 0.10 mag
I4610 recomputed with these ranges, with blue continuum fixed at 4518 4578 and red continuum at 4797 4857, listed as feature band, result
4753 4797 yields 0.01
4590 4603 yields 0.07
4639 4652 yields 0.11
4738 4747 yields -0.01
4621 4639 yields -0.06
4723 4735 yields 0.01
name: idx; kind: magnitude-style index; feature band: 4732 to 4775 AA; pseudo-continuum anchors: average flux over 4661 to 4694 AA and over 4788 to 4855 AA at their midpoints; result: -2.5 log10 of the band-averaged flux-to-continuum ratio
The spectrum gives -0.03 mag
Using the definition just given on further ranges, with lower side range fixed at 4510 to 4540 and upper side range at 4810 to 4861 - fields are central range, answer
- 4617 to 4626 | 0.09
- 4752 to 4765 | 0.04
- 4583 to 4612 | 0.07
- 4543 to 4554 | -0.07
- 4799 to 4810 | 0.00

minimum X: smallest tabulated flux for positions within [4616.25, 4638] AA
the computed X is 5.69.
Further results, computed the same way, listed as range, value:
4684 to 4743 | 6.956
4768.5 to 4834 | 7.199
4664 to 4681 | 7.441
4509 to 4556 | 7.419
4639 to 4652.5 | 7.642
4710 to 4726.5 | 7.894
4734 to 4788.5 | 7.434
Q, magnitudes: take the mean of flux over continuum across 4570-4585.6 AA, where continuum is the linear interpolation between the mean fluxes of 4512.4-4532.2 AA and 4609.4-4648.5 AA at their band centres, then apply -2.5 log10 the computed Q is 0.06 mag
